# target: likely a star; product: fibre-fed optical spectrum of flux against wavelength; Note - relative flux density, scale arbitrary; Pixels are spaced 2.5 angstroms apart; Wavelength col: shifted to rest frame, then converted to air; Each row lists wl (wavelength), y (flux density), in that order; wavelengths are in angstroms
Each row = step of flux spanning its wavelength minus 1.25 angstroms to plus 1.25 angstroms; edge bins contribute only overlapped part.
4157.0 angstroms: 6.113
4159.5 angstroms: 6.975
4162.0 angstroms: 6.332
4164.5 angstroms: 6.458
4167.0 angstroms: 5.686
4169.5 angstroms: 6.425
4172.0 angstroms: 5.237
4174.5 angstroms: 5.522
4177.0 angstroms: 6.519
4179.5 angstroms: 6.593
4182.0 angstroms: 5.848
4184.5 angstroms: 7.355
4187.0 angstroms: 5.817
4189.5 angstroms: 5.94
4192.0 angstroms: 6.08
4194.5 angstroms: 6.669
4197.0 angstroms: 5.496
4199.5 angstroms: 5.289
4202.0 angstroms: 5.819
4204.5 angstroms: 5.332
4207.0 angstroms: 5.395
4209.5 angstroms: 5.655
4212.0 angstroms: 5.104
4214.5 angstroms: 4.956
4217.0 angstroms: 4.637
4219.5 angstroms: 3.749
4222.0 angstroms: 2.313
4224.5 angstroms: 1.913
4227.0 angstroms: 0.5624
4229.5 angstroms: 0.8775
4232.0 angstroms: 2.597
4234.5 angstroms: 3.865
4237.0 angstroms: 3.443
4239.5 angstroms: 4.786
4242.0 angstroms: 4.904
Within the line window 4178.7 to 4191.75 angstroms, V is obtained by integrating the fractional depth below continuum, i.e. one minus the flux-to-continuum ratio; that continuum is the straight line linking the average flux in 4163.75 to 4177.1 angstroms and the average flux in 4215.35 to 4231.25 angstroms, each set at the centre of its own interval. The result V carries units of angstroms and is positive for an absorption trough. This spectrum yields -3.6 angstroms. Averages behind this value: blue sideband 5.91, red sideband 2.42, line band 6.28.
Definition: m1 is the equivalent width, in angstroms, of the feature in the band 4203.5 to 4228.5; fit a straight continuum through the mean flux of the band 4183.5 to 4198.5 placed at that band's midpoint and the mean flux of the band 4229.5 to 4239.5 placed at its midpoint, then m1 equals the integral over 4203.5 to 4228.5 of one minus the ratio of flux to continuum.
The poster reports 3.8 angstroms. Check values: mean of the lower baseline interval 6.19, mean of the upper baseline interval 3.18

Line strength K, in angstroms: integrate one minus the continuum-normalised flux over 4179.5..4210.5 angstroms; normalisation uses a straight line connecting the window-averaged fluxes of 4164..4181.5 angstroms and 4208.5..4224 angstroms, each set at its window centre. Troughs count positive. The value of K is -4.8 angstroms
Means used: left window 6.04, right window 4.26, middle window 5.92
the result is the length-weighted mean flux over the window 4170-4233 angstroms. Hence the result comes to 4.88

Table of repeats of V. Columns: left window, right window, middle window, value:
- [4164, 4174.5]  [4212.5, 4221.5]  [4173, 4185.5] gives -1.8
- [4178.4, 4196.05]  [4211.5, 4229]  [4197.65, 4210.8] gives -2.4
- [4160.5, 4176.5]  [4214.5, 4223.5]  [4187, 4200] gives -2.8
